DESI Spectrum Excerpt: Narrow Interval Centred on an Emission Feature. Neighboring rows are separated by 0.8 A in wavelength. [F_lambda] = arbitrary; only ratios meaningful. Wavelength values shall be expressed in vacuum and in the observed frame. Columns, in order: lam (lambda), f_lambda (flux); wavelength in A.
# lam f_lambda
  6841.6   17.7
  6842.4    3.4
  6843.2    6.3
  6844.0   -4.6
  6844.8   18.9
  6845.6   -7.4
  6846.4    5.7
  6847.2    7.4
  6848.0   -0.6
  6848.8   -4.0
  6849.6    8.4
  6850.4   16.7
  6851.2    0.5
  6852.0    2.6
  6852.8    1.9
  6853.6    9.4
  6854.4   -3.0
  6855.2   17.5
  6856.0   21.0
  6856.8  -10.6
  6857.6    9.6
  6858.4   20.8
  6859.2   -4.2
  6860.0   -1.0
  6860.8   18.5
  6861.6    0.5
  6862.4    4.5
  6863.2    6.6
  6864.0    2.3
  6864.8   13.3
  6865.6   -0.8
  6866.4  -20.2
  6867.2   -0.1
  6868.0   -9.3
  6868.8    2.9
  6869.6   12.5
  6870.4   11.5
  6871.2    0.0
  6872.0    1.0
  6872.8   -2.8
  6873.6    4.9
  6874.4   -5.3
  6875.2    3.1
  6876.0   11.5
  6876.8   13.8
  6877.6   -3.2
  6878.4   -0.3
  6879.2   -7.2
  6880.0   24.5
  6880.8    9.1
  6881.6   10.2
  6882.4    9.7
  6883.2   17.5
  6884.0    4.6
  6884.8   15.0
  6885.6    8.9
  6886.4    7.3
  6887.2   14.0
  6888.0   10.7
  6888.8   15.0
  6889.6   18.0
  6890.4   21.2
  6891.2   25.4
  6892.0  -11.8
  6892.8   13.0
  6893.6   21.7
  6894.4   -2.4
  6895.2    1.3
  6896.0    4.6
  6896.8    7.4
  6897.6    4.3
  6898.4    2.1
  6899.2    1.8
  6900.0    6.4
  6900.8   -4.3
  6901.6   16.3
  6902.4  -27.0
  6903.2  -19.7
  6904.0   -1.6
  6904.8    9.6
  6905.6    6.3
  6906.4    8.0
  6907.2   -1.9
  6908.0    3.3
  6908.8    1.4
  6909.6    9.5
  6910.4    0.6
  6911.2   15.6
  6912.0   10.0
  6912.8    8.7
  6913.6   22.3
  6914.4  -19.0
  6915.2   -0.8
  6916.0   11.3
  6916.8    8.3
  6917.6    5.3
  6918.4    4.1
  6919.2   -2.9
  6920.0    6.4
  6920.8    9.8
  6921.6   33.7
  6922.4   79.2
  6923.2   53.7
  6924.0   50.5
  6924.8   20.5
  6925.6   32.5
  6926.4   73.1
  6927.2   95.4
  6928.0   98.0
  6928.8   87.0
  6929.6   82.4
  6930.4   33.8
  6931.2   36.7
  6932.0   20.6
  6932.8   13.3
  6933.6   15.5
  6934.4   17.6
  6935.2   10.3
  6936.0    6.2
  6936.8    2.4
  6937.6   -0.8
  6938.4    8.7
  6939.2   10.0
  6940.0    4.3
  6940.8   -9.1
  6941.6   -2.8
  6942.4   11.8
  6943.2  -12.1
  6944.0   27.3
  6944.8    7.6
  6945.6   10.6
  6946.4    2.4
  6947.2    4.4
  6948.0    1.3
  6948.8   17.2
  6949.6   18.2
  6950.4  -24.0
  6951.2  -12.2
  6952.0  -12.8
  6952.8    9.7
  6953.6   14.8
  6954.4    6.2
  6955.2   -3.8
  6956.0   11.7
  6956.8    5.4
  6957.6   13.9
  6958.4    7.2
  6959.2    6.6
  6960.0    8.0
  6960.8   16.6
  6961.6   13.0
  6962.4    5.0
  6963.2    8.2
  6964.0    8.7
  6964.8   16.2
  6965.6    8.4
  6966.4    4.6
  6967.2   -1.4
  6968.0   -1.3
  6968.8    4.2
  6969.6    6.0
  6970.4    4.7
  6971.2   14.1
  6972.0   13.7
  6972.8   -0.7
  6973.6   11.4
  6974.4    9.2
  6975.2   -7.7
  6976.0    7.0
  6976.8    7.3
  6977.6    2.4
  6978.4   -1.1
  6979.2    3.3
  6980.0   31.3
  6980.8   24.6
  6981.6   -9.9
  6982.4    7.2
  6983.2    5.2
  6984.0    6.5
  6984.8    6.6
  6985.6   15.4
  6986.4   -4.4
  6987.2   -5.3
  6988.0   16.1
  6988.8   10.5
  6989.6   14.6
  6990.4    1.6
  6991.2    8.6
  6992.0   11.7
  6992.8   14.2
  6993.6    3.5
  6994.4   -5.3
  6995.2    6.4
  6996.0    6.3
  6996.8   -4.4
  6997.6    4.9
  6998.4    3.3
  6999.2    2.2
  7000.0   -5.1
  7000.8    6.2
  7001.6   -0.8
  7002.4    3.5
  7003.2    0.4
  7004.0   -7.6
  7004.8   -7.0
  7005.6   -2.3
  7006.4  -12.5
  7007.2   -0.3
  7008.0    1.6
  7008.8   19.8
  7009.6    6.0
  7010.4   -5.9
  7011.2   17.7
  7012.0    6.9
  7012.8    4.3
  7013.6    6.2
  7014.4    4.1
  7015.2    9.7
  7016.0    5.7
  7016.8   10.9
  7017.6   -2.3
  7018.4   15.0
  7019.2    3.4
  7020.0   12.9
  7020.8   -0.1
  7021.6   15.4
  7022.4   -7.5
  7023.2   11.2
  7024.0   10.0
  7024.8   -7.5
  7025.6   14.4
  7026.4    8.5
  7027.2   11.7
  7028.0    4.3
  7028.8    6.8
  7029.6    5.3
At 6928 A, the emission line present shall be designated [O II]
